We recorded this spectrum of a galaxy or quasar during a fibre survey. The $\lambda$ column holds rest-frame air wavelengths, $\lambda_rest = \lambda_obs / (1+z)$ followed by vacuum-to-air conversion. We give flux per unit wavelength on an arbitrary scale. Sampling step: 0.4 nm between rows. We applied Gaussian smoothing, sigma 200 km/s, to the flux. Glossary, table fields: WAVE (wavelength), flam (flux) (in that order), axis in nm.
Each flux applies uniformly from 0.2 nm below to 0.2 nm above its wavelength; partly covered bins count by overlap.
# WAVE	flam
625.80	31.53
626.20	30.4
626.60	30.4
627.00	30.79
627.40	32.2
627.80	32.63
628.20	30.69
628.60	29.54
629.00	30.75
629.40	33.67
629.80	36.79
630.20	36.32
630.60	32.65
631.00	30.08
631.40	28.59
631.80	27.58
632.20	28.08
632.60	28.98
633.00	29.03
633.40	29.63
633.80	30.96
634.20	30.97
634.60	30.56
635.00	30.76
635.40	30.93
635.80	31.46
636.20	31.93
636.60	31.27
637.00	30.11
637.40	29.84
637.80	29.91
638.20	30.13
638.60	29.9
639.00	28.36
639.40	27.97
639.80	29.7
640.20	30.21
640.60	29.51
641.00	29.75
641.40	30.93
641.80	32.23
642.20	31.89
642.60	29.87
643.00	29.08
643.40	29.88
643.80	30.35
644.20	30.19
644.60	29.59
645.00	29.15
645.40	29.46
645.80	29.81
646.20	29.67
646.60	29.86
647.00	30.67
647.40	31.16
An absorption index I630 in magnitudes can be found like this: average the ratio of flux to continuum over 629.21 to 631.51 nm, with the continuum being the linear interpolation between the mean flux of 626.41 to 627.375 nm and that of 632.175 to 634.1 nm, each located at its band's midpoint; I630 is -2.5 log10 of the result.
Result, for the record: -0.10 mag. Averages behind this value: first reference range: 30.9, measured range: 33.2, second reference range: 29.5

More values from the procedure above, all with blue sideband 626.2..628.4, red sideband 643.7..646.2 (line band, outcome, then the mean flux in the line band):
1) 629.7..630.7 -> -0.14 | 35.4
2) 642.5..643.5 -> 0.01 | 29.6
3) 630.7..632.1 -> 0.07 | 29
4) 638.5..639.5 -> 0.06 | 28.7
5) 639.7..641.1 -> 0.01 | 29.8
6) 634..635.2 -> 0.00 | 30.8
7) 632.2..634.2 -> 0.04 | 29.6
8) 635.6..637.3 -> -0.02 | 31.1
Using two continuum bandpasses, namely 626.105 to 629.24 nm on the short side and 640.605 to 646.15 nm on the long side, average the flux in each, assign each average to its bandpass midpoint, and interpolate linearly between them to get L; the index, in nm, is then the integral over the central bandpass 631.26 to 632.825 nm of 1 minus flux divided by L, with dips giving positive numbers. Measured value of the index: 0.12 nm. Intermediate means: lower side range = 31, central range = 28.3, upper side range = 30.1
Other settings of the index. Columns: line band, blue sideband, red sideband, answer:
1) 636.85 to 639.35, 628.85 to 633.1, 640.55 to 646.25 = 0.08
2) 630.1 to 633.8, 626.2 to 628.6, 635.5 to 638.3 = 0.11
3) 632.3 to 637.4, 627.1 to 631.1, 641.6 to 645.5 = 0.18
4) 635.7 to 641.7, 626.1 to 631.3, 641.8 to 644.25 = 0.16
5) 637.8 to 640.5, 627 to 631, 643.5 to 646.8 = 0.12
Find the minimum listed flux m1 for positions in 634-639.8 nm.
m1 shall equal 27.97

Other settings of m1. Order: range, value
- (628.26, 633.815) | 27.58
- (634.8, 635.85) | 30.76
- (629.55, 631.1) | 30.08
